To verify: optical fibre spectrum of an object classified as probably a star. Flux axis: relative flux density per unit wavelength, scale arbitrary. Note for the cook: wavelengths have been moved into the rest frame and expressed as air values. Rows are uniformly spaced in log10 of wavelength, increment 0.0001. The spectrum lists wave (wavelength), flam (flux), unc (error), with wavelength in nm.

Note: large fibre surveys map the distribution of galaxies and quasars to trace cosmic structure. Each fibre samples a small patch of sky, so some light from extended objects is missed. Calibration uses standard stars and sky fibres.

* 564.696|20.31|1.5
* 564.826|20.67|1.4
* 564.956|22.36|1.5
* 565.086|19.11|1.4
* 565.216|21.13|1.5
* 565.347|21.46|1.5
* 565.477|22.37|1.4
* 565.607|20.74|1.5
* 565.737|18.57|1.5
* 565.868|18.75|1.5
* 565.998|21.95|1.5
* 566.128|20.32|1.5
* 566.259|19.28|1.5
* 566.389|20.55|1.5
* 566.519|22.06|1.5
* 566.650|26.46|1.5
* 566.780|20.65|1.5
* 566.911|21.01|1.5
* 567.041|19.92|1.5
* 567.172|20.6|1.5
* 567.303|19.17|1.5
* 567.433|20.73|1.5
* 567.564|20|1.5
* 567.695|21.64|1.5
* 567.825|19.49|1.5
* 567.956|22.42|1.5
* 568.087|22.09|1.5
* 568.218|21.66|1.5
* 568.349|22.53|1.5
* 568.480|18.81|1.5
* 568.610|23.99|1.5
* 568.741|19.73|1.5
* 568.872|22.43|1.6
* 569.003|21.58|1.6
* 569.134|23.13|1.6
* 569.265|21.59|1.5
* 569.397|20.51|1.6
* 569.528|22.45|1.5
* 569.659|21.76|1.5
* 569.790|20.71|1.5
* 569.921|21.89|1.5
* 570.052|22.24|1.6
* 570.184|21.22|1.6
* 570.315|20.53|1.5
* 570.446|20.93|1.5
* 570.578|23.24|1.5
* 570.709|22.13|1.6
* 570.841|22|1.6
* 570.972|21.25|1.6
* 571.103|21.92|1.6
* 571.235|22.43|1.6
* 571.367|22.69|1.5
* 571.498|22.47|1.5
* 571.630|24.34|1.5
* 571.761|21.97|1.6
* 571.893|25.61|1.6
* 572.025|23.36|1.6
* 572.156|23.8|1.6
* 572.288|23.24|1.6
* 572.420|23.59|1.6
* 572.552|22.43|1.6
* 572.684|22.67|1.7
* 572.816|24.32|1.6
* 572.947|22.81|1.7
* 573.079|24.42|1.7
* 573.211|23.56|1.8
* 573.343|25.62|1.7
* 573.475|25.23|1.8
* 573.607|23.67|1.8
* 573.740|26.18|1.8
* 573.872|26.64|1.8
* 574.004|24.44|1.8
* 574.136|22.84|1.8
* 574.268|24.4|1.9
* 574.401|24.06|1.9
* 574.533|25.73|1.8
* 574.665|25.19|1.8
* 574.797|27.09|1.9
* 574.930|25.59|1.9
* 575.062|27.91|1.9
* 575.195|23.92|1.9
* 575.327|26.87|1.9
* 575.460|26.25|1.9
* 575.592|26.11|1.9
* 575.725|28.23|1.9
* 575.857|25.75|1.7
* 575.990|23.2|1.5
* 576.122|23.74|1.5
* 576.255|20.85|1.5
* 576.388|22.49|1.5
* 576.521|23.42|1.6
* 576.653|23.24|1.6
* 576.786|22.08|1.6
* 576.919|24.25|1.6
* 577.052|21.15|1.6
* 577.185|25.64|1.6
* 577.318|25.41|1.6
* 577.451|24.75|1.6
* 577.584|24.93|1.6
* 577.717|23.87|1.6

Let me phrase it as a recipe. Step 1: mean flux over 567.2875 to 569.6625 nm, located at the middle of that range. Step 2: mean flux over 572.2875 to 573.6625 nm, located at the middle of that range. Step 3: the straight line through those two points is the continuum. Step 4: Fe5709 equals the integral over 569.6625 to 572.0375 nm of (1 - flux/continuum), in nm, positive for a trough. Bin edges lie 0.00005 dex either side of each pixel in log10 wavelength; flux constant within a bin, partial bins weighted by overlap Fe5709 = 0.05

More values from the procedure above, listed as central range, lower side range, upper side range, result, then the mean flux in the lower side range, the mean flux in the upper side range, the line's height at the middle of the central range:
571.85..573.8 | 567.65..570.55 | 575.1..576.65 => -0.06 nm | 21.5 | 24.6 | 23.2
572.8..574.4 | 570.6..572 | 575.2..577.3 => -0.07 nm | 22.7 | 24.2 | 23.4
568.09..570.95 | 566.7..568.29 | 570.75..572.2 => 0.03 nm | 20.8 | 22.9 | 21.9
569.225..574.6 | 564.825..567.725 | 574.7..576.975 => 0.02 nm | 20.8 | 24.8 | 23.2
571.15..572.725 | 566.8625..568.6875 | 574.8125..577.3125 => -0.03 nm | 21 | 24.5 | 22.8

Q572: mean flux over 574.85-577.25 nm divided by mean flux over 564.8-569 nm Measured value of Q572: 1.2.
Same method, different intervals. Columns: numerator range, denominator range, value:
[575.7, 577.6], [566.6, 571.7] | 1.10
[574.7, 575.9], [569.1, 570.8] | 1.22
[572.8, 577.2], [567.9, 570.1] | 1.13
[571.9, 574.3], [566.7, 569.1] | 1.14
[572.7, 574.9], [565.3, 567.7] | 1.19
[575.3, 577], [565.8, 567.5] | 1.16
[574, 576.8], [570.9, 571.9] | 1.09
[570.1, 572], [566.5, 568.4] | 1.05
